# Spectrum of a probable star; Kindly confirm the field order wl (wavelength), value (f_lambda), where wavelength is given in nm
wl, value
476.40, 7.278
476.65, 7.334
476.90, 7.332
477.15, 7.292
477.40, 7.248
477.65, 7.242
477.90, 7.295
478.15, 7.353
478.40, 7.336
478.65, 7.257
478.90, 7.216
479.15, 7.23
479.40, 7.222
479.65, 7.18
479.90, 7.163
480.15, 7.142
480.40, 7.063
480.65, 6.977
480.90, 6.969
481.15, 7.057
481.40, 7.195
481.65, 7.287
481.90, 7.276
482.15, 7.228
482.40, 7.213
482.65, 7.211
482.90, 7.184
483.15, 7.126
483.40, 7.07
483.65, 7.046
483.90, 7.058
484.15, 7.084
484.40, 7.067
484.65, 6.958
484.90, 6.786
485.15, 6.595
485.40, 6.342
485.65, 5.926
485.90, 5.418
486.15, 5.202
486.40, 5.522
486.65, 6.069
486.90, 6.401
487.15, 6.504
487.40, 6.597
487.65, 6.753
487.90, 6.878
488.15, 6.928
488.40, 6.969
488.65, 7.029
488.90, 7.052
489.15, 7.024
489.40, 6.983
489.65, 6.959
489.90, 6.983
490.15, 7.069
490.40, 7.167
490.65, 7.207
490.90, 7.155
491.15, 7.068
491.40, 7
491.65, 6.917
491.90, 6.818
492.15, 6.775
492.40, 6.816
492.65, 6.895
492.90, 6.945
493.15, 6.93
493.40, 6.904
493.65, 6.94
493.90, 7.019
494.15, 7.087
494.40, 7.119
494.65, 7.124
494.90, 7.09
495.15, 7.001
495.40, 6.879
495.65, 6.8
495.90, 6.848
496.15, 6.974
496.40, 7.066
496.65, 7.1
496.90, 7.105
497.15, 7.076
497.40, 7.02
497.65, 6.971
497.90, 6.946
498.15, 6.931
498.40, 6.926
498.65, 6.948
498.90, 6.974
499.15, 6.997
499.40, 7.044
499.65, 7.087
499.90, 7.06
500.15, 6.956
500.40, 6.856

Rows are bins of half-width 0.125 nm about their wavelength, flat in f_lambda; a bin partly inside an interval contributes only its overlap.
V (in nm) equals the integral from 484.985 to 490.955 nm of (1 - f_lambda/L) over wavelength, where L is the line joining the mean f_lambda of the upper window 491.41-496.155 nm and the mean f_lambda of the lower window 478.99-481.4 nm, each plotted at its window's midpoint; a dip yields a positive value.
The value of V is 0.35 nm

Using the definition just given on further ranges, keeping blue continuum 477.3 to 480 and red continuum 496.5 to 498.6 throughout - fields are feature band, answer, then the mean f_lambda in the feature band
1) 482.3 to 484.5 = 0.022 nm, 7.12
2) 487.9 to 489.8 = 0.036 nm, 6.98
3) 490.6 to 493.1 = 0.046 nm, 6.95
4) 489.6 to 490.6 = 0.006 nm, 7.06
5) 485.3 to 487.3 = 0.343 nm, 5.93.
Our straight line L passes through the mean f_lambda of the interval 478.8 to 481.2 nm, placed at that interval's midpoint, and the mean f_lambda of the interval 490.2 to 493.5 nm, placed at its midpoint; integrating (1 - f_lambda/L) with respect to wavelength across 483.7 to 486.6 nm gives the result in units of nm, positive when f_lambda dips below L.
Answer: 0.28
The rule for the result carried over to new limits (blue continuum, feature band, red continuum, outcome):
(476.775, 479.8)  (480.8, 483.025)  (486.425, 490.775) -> -0.02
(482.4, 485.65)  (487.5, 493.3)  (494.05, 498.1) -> 0.00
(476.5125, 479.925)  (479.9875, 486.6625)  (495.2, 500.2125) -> 0.37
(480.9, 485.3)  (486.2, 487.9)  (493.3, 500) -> 0.18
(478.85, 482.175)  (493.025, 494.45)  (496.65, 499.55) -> 0.01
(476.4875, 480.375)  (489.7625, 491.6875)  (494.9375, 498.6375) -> 0.00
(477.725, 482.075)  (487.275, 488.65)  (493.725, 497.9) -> 0.05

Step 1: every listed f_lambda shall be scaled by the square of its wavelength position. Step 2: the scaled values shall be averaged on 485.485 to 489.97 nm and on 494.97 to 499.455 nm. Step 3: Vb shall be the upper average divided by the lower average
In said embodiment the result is 1.11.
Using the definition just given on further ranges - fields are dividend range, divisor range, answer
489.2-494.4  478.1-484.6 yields 1.02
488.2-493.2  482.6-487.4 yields 1.09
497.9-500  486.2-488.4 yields 1.14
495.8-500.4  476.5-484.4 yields 1.05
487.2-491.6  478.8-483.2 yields 1.01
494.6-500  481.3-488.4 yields 1.10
